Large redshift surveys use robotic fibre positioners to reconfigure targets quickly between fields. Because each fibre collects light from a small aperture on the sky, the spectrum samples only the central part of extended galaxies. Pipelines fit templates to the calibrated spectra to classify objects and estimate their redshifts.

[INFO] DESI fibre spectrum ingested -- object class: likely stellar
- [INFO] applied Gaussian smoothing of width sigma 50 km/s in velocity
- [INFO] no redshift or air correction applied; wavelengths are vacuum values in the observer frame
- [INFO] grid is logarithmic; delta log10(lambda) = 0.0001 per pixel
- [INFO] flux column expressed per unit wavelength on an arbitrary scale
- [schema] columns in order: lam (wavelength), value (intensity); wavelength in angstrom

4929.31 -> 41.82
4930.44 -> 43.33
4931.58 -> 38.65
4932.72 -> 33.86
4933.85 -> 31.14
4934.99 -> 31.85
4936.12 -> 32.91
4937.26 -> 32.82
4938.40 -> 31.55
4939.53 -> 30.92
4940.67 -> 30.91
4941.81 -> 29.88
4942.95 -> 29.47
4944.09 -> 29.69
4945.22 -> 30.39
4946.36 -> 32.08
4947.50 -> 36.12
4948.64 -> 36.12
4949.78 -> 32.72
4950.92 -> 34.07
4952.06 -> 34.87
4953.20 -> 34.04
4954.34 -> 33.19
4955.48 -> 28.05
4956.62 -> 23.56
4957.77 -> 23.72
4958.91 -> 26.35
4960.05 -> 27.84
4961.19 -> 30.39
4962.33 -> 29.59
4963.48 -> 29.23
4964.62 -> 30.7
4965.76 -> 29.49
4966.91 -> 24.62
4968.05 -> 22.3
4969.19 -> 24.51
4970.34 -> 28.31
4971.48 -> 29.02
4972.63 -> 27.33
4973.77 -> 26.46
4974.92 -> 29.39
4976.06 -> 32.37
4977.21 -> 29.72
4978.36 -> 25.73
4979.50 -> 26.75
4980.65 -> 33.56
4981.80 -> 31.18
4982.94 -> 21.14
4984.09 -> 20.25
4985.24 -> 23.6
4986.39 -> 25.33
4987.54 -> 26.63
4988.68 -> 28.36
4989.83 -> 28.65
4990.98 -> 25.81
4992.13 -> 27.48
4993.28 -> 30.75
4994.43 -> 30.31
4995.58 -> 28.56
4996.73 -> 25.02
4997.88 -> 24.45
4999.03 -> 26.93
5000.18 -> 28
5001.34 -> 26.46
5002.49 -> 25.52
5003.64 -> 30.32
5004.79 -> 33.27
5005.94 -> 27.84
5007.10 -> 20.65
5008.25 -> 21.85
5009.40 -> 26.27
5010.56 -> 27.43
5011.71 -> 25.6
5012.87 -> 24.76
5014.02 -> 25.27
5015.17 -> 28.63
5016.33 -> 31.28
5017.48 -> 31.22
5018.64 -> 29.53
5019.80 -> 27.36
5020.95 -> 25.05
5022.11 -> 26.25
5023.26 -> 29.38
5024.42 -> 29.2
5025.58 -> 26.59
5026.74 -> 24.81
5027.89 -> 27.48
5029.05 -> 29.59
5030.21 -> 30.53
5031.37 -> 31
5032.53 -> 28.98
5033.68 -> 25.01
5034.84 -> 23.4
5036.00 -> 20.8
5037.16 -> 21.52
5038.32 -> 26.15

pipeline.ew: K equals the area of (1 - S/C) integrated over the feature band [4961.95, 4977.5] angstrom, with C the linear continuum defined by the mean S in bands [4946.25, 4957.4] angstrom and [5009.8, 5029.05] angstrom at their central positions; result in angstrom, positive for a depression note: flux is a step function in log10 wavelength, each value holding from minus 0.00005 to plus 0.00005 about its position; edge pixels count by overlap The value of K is 1.5 angstrom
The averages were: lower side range 32.3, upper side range 27.5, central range 28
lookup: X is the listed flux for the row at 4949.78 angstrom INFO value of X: 32.72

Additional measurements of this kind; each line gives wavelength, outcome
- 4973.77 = 26.46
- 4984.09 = 20.25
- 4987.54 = 26.63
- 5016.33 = 31.28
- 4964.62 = 30.7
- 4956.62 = 23.56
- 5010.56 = 27.43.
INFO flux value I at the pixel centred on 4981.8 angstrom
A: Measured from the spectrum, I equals 31.18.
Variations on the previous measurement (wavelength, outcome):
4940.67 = 30.91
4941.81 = 29.88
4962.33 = 29.59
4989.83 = 28.65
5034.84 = 23.4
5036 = 20.8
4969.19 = 24.51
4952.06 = 34.87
